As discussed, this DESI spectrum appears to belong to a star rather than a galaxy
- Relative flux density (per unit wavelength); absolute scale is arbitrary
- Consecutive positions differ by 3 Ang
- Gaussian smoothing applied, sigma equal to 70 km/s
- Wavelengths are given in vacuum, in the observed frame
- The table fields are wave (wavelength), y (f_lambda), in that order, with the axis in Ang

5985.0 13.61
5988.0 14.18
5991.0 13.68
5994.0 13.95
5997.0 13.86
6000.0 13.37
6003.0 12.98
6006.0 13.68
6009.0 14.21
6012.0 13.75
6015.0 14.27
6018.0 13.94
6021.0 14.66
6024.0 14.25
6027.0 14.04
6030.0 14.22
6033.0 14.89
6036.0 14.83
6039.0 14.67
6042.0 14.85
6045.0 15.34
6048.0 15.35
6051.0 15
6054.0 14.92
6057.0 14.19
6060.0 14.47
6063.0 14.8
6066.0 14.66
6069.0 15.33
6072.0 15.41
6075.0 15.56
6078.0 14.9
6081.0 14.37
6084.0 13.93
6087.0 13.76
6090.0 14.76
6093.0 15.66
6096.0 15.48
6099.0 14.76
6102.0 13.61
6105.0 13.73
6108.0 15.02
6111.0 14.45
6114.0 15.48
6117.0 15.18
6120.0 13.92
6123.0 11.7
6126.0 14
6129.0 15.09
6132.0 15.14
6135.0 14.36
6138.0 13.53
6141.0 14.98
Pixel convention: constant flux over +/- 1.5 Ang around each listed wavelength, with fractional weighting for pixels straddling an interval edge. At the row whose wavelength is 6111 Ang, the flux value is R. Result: 14.45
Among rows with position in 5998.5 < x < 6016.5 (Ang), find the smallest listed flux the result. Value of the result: 12.98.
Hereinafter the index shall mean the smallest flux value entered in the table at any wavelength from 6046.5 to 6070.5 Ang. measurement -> 14.19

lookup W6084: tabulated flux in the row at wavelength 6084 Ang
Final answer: 13.93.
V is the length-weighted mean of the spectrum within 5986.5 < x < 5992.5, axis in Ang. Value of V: 13.9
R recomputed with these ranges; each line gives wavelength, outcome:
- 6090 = 14.76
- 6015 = 14.27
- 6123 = 11.7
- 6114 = 15.48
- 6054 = 14.92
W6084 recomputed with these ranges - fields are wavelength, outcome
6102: 13.61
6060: 14.47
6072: 15.41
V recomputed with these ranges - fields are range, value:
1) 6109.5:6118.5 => 15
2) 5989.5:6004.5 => 13.6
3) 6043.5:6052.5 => 15.2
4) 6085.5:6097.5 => 14.9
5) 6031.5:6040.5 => 14.8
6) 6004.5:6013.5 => 13.9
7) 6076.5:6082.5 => 14.6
